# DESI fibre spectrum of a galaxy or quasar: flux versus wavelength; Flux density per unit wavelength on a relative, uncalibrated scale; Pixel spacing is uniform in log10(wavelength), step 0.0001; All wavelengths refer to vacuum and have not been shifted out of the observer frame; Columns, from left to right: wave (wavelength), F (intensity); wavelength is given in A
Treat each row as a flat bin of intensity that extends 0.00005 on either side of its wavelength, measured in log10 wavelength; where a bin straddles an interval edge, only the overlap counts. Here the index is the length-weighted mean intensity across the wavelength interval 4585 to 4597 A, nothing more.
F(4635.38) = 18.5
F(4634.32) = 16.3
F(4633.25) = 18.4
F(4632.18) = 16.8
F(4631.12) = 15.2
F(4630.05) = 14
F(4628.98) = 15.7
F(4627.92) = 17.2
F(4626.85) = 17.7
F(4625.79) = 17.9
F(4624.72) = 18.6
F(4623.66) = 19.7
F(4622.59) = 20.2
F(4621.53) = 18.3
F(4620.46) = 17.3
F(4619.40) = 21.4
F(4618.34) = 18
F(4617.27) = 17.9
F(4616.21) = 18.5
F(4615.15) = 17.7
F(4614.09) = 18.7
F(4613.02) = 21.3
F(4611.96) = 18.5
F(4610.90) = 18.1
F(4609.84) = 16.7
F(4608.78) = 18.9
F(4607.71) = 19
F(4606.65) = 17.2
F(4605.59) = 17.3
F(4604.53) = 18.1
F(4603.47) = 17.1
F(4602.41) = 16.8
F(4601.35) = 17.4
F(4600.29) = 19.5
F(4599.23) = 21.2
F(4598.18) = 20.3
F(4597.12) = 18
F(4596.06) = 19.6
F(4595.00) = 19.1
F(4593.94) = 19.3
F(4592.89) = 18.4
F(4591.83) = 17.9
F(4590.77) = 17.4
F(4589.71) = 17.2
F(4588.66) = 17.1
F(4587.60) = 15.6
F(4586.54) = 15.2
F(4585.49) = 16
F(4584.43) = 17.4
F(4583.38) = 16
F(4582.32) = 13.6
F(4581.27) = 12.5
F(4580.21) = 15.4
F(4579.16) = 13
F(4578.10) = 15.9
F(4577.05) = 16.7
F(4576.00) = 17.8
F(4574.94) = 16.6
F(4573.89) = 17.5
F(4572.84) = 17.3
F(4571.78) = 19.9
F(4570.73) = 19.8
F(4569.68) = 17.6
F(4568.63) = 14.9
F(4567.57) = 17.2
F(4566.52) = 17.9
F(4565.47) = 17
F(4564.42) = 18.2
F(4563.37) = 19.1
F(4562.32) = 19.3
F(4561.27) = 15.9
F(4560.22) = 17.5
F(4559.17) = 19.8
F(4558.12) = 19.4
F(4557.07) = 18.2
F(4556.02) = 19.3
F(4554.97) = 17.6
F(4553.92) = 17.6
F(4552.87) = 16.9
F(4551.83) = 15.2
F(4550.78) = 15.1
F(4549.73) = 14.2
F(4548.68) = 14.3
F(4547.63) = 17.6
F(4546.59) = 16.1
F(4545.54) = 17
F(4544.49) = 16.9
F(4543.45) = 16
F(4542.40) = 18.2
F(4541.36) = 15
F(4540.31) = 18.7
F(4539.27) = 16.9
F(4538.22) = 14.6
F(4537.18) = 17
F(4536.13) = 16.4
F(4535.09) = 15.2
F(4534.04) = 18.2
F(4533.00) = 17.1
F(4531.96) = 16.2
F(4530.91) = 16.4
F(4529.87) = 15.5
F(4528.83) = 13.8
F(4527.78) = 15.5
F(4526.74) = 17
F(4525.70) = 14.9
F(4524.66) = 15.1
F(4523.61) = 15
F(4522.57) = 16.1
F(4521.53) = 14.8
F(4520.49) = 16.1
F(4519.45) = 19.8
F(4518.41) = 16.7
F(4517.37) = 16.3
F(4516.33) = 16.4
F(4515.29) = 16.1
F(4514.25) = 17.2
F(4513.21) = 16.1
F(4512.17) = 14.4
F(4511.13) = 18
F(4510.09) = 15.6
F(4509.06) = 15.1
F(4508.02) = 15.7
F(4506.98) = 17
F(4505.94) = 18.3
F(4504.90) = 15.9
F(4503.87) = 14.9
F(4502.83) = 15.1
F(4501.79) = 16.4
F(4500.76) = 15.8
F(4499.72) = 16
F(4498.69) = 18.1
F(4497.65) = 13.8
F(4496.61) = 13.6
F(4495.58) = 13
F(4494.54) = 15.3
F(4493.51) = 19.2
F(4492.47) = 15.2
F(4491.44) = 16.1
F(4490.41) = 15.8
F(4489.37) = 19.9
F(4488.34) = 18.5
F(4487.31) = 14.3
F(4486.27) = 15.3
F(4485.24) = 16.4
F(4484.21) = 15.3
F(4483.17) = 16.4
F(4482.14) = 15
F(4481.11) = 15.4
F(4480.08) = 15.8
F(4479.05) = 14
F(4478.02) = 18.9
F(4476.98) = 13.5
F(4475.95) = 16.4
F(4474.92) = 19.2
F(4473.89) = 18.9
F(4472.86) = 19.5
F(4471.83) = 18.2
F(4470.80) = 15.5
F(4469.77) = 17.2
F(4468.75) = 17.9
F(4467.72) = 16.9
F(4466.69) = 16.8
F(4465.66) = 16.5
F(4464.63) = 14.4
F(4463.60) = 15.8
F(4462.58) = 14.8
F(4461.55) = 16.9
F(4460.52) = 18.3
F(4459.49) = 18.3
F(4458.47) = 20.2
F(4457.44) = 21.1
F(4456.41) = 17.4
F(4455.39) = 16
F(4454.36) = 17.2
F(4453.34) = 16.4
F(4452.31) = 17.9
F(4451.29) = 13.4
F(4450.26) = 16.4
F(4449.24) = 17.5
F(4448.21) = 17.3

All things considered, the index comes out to 17.5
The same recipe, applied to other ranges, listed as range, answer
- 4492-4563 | 16.4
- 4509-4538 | 16.1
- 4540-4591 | 16.8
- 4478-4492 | 16.1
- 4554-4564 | 18.4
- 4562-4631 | 17.6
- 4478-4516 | 16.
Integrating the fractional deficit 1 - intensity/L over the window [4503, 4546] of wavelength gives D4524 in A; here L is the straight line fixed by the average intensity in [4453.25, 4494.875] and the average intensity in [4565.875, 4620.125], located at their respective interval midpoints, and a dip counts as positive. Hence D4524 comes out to 2.3 A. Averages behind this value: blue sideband 16.8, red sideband 17.6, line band 16.3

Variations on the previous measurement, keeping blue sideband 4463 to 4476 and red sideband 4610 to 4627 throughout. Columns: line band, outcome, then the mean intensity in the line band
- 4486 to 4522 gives 2.8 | 16.2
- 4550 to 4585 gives 2.2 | 17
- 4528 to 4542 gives 1.3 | 16.2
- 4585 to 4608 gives 0.7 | 17.9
